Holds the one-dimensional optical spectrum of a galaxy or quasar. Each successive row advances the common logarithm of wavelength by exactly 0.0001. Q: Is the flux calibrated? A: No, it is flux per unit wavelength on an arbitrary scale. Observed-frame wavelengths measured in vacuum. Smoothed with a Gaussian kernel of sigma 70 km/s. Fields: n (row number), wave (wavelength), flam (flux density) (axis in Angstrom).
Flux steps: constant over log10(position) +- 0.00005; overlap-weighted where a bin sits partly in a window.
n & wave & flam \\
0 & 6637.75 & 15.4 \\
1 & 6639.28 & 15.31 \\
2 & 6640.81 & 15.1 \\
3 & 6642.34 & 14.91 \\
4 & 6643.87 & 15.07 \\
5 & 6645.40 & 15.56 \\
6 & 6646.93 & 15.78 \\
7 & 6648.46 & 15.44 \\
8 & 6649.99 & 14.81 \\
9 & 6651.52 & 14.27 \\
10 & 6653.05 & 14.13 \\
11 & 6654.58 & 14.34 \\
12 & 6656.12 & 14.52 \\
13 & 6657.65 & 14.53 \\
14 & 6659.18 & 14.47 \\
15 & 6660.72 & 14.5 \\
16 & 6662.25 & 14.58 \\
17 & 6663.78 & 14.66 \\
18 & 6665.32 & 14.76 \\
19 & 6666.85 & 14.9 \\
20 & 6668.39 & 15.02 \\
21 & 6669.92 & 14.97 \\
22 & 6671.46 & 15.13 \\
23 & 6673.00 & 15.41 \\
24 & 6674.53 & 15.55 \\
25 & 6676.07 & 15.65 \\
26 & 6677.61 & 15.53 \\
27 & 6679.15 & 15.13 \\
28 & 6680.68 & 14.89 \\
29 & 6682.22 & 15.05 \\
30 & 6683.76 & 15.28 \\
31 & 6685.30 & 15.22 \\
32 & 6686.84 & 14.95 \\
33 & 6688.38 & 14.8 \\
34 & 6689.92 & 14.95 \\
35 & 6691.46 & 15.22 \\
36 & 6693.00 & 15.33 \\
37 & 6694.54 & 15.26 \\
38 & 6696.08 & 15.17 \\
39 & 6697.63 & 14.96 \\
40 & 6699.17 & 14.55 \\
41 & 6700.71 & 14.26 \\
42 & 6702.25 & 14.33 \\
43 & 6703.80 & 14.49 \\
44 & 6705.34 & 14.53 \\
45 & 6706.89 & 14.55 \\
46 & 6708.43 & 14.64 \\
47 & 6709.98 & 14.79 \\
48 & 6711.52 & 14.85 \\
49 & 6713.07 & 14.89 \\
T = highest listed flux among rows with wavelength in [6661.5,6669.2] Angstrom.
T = 15.02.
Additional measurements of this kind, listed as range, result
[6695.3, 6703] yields 15.17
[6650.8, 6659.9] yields 14.53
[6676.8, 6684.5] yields 15.53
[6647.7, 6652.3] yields 15.44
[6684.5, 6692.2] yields 15.22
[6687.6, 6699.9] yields 15.33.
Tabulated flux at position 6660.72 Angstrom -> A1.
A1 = 14.5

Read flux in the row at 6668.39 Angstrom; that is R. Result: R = 15.02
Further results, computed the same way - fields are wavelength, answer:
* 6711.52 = 14.85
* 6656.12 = 14.52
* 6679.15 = 15.13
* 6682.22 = 15.05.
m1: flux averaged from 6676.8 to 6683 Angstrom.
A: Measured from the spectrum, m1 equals 15.2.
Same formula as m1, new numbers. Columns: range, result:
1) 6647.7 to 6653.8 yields 14.7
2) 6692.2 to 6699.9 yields 15.1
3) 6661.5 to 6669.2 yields 14.8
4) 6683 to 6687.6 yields 15.1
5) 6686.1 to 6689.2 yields 14.9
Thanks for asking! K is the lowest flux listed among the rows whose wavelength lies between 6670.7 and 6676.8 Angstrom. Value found 15.13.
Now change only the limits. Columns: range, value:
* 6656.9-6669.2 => 14.47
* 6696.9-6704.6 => 14.26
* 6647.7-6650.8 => 14.81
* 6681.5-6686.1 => 15.05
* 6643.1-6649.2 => 15.07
